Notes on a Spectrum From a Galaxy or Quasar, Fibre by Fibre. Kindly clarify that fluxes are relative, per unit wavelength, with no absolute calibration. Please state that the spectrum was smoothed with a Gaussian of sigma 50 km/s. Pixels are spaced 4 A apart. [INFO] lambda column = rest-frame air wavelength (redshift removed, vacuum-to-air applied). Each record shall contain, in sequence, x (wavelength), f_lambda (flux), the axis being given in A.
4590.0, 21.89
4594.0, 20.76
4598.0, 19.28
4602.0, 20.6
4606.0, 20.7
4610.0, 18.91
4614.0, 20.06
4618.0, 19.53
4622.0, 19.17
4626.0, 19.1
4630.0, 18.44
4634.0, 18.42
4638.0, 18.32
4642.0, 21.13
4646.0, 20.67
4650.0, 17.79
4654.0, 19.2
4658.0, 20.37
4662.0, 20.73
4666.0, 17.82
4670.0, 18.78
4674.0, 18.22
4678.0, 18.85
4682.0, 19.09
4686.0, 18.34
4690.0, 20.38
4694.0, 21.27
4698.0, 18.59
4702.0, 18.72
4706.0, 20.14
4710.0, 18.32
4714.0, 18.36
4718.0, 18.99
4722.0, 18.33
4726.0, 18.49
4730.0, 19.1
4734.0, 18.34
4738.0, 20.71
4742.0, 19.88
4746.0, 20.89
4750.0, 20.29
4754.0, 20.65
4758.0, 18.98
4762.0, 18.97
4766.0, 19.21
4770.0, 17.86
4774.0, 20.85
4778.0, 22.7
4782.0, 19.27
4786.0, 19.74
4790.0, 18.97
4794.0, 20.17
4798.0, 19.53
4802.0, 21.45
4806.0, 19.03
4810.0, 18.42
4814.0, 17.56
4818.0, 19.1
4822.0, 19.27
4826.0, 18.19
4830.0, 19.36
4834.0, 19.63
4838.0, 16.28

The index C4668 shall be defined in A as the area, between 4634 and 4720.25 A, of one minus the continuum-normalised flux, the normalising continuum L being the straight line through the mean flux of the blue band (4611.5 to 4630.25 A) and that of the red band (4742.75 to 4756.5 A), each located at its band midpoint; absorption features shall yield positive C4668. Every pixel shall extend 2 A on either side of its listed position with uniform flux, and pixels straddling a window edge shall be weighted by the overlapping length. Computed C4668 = 2.65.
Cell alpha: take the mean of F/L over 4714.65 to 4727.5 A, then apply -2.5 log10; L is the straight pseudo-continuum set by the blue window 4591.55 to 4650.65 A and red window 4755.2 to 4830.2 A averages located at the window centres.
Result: 0.05 mag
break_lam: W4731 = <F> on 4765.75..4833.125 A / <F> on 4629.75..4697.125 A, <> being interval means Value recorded 1.0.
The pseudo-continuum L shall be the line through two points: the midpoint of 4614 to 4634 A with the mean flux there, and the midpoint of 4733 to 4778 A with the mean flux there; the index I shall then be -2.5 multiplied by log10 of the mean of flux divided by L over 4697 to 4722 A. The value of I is 0.04 mag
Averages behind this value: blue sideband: 19.1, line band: 18.8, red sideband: 19.9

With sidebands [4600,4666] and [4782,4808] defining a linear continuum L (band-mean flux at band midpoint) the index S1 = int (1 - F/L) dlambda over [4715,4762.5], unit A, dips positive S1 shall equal 0.5 A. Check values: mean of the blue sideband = 19.5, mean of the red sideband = 19.8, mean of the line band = 19.5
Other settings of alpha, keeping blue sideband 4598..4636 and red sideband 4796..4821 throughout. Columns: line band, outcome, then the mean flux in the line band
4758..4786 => -0.029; 19.7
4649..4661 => 0.001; 19.4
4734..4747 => -0.047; 20.1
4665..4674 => 0.059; 18.3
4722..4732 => 0.034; 18.7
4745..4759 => -0.054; 20.2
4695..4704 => 0.021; 18.9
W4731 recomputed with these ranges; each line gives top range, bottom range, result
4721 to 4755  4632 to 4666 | 1.01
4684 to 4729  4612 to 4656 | 0.99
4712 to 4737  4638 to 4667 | 0.95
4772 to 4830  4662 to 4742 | 1.03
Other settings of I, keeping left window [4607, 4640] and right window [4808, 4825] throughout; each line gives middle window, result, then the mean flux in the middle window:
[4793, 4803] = -0.09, 20.3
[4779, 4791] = -0.06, 19.6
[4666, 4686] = 0.02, 18.6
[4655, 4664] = -0.08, 20.4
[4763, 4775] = -0.03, 19.2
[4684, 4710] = -0.03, 19.5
